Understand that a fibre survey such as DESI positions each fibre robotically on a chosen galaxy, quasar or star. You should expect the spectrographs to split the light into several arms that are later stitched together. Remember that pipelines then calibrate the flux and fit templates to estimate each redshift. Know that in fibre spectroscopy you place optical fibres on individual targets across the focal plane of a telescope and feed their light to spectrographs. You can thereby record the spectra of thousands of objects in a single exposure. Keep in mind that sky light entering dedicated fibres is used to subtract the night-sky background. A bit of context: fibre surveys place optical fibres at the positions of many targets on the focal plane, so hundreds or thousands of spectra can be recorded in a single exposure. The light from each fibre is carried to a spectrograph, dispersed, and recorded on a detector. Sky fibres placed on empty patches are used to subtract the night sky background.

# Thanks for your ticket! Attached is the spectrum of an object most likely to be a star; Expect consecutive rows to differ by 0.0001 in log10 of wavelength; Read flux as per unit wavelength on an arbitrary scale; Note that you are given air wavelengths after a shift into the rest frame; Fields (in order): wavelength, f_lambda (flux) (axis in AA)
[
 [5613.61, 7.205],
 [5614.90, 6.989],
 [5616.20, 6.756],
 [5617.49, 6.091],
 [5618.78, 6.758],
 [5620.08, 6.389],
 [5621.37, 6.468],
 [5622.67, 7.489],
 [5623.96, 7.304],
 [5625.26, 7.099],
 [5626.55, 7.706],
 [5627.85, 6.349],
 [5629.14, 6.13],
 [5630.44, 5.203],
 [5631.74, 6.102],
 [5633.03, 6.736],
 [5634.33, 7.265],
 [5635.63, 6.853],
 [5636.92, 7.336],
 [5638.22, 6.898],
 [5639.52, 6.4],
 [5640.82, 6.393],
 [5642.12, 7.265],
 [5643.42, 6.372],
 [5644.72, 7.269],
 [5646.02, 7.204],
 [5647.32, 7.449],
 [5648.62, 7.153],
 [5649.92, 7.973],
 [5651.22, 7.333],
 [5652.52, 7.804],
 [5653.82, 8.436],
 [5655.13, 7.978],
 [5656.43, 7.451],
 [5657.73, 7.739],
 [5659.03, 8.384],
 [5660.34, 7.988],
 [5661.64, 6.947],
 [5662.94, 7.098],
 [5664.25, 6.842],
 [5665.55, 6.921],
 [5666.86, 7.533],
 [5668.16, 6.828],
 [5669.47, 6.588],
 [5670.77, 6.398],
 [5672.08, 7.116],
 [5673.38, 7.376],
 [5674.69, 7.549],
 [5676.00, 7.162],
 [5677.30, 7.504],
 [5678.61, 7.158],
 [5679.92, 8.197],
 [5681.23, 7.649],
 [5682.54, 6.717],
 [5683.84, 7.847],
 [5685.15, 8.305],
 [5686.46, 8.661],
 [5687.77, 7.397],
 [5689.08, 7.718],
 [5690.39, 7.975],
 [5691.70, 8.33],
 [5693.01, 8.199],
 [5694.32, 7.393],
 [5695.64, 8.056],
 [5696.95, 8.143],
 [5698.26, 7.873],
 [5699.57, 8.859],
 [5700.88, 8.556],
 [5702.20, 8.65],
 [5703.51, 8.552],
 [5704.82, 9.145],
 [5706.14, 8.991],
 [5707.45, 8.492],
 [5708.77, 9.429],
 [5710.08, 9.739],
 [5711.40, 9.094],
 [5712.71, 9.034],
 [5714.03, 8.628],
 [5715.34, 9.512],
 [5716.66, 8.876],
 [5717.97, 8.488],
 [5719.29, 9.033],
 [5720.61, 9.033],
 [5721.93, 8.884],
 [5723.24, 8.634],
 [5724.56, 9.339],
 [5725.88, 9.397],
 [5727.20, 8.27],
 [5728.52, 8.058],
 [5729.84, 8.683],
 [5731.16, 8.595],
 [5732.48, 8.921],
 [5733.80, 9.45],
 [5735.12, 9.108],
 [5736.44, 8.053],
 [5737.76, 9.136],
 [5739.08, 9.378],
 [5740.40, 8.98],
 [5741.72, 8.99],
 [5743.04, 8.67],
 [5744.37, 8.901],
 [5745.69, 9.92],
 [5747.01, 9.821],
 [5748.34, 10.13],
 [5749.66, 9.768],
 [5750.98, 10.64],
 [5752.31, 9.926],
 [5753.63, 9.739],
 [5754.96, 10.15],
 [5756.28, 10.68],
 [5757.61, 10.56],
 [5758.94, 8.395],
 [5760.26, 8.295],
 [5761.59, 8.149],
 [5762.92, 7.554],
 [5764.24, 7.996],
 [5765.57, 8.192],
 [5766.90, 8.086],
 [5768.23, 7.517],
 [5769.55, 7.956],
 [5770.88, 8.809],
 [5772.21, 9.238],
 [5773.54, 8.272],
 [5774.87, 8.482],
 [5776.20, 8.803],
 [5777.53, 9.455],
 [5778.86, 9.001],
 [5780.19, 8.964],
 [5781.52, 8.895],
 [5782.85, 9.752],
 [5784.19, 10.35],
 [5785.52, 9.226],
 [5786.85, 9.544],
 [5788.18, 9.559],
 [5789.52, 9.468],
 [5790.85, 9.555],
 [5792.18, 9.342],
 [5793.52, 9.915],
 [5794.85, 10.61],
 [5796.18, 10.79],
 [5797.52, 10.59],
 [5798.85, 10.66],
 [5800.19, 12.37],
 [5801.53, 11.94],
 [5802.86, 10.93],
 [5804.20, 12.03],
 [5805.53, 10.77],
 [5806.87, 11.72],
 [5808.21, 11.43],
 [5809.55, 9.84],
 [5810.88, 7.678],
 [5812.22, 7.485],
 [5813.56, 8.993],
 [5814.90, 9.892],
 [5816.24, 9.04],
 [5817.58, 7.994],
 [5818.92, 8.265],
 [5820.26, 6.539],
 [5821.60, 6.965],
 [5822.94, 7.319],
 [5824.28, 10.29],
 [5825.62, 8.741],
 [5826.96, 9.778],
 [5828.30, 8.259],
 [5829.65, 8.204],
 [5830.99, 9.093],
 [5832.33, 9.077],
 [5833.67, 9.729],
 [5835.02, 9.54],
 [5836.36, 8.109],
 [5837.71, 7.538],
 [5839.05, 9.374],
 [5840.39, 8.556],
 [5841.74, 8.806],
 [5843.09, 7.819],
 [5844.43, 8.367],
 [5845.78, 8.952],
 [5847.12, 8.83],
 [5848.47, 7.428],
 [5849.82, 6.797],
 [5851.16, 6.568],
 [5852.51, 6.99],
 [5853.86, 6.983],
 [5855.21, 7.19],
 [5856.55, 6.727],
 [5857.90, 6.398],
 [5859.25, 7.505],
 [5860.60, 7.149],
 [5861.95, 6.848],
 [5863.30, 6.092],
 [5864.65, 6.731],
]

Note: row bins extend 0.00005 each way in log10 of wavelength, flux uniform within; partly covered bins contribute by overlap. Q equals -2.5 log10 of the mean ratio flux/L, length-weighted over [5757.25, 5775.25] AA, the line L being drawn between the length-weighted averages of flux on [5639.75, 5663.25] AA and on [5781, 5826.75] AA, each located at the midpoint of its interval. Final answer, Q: 0.09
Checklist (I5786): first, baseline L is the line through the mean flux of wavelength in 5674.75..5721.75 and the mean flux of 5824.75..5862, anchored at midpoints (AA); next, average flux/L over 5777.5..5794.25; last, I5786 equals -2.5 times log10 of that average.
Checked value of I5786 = -0.16 mag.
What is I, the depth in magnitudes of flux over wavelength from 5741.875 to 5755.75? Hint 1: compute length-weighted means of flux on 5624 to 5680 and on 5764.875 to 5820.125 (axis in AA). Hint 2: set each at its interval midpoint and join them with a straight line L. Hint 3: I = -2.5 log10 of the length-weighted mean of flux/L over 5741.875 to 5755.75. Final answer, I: -0.11 mag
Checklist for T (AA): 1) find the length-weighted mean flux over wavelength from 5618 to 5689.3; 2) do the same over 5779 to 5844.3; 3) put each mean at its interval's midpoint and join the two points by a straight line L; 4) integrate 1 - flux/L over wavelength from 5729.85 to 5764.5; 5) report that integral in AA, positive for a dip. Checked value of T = -3.0 AA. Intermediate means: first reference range 7.2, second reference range 9.39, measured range 9.23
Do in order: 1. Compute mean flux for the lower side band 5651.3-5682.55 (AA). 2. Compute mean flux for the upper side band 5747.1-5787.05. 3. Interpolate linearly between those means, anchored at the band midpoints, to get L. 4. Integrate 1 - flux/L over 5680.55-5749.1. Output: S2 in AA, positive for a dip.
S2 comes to -4.0 AA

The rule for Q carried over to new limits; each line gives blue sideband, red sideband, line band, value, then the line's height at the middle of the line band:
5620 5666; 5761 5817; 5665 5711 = -0.008 mag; 7.85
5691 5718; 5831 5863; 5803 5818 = -0.206 mag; 8.09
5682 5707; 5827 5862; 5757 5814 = -0.173 mag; 8.08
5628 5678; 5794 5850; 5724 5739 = -0.094 mag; 8.11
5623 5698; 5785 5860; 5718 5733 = -0.104 mag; 7.98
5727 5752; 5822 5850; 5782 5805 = -0.173 mag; 8.85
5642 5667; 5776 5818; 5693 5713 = -0.044 mag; 8.3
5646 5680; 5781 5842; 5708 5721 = -0.123 mag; 8.11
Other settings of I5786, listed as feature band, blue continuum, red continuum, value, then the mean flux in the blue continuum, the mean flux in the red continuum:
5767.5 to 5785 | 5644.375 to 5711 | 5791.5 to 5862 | -0.05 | 7.81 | 8.86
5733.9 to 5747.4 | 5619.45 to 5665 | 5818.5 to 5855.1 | -0.18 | 7.11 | 8.24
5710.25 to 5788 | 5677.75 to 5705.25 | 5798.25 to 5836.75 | -0.04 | 8.05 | 9.41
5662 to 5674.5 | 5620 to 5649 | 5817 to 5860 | 0.01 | 6.82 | 8.08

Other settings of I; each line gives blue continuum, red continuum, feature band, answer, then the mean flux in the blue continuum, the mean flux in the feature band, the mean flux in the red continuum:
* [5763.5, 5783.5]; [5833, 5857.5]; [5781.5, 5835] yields -0.15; 8.63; 9.57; 8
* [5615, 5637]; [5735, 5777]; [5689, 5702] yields -0.03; 6.7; 8.14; 9.01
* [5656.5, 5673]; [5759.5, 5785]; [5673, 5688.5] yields -0.03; 7.21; 7.63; 8.62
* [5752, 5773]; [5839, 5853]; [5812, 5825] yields -0.01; 8.81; 8.31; 8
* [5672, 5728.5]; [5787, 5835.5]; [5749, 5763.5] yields -0.06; 8.36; 9.45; 9.56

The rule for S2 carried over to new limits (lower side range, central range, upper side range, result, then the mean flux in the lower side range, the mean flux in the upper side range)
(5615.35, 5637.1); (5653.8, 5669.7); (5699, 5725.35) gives 0.41 AA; 6.7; 8.95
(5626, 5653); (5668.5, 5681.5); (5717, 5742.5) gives 0.73 AA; 6.91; 8.87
